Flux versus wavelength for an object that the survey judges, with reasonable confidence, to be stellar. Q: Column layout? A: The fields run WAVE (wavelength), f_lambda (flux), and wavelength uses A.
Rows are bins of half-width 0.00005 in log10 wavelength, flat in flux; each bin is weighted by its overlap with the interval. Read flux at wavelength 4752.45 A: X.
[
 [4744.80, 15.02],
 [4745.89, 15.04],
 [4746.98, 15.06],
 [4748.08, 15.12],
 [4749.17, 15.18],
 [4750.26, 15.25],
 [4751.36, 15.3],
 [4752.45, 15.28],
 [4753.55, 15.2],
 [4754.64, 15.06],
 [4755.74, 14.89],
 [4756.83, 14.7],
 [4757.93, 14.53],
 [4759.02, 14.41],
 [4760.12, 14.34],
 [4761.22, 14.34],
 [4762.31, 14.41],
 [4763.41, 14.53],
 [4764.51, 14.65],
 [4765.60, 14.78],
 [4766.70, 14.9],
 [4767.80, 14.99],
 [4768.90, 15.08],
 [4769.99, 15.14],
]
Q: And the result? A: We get 15.28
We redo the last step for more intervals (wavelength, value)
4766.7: 14.9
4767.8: 14.99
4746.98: 15.06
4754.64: 15.06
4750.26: 15.25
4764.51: 14.65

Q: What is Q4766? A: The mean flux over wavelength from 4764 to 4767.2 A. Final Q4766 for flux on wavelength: 14.8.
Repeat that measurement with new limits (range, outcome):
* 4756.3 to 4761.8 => 14.5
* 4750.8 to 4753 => 15.3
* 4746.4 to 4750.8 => 15.2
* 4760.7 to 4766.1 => 14.6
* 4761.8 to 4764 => 14.4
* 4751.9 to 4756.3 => 15.1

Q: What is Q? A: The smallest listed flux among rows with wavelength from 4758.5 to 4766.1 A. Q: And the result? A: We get 14.34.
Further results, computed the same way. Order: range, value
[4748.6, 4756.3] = 14.89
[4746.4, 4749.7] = 15.06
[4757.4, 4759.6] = 14.41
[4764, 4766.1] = 14.65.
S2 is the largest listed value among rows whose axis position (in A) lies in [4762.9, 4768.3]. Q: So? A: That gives 14.99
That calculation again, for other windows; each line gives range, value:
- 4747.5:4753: 15.3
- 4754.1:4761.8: 15.06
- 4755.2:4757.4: 14.89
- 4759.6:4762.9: 14.41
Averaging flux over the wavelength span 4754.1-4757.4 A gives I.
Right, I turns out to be 14.9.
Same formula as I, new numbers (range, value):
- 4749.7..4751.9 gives 15.3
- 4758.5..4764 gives 14.4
